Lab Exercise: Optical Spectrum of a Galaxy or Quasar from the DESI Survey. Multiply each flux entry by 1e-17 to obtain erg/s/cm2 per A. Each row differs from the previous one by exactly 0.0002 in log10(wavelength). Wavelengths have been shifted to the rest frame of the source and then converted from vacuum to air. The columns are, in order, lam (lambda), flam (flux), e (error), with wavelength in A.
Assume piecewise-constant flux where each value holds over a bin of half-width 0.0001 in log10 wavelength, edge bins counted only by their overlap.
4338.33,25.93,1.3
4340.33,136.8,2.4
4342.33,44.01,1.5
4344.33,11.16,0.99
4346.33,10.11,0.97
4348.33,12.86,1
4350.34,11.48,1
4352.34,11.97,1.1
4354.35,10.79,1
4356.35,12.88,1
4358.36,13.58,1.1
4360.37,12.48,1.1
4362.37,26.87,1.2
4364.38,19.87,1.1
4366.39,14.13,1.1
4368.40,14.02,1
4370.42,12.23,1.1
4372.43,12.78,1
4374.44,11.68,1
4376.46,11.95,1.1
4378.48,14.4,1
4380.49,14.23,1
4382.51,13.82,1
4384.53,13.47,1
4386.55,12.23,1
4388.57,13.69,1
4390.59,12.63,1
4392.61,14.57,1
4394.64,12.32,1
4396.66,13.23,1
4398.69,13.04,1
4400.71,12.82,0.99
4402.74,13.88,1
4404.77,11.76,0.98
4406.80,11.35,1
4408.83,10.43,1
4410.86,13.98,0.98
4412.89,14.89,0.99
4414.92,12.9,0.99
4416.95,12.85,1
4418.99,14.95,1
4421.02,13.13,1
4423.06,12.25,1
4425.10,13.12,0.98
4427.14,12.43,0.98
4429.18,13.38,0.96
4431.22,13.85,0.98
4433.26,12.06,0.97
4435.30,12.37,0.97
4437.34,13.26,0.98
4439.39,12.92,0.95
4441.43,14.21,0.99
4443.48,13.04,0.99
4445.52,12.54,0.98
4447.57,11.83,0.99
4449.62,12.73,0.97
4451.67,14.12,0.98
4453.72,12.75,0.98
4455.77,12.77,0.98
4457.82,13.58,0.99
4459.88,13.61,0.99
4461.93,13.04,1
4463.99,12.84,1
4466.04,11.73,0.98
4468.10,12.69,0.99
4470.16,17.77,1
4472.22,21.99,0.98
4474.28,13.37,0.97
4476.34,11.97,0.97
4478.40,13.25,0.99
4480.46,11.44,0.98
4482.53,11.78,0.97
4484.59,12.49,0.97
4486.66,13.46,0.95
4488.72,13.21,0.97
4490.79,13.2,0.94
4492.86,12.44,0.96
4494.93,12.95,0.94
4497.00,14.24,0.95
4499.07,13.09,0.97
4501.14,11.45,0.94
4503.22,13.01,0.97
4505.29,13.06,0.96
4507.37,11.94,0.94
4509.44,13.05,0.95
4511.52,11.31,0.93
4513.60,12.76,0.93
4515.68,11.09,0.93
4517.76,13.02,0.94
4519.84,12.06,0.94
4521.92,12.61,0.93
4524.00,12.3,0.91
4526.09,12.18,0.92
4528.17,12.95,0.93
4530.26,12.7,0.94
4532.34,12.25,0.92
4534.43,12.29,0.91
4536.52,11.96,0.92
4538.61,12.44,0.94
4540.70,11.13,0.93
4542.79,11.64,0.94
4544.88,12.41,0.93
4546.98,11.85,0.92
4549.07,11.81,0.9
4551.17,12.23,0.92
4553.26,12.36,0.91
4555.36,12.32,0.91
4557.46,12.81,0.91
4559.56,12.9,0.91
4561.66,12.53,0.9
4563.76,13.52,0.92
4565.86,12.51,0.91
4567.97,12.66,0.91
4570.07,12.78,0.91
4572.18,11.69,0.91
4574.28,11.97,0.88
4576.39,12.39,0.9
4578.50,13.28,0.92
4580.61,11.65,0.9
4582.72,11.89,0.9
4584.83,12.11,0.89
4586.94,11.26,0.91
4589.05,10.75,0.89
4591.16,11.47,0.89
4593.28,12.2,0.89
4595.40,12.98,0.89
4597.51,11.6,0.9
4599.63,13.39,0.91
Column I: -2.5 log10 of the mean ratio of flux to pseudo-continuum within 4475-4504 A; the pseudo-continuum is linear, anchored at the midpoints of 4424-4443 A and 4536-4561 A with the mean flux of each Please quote -0.01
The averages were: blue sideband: 13.1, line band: 12.7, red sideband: 12.2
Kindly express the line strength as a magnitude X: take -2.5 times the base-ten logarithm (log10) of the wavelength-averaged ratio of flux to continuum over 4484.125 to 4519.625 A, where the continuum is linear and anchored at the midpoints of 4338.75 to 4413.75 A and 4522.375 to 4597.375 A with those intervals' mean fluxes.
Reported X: 0.10 mag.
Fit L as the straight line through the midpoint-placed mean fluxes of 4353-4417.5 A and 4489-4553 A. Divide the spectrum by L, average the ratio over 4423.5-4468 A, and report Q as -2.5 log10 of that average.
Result 0.01 mag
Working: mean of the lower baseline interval 13.6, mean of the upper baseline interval 12.4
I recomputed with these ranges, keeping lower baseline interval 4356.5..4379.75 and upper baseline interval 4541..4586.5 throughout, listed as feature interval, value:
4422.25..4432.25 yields 0.084 mag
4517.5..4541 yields 0.036 mag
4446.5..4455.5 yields 0.075 mag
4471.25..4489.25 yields -0.021 mag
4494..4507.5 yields 0.021 mag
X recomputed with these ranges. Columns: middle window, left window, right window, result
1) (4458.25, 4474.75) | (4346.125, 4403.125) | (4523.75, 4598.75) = -0.134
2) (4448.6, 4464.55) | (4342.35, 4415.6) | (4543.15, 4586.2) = -0.001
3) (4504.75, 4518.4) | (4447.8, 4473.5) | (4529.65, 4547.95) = 0.042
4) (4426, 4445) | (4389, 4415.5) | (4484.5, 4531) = -0.018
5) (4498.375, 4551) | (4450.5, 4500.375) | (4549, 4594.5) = 0.052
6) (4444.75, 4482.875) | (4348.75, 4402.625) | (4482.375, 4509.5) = -0.035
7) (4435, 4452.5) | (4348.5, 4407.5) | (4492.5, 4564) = 0.005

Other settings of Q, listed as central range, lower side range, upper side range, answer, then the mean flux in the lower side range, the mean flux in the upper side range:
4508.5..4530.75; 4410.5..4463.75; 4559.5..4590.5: 0.022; 13.2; 12.2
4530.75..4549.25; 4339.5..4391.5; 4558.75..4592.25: 0.116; 19.1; 12.2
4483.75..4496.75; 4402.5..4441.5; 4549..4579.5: -0.024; 13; 12.5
